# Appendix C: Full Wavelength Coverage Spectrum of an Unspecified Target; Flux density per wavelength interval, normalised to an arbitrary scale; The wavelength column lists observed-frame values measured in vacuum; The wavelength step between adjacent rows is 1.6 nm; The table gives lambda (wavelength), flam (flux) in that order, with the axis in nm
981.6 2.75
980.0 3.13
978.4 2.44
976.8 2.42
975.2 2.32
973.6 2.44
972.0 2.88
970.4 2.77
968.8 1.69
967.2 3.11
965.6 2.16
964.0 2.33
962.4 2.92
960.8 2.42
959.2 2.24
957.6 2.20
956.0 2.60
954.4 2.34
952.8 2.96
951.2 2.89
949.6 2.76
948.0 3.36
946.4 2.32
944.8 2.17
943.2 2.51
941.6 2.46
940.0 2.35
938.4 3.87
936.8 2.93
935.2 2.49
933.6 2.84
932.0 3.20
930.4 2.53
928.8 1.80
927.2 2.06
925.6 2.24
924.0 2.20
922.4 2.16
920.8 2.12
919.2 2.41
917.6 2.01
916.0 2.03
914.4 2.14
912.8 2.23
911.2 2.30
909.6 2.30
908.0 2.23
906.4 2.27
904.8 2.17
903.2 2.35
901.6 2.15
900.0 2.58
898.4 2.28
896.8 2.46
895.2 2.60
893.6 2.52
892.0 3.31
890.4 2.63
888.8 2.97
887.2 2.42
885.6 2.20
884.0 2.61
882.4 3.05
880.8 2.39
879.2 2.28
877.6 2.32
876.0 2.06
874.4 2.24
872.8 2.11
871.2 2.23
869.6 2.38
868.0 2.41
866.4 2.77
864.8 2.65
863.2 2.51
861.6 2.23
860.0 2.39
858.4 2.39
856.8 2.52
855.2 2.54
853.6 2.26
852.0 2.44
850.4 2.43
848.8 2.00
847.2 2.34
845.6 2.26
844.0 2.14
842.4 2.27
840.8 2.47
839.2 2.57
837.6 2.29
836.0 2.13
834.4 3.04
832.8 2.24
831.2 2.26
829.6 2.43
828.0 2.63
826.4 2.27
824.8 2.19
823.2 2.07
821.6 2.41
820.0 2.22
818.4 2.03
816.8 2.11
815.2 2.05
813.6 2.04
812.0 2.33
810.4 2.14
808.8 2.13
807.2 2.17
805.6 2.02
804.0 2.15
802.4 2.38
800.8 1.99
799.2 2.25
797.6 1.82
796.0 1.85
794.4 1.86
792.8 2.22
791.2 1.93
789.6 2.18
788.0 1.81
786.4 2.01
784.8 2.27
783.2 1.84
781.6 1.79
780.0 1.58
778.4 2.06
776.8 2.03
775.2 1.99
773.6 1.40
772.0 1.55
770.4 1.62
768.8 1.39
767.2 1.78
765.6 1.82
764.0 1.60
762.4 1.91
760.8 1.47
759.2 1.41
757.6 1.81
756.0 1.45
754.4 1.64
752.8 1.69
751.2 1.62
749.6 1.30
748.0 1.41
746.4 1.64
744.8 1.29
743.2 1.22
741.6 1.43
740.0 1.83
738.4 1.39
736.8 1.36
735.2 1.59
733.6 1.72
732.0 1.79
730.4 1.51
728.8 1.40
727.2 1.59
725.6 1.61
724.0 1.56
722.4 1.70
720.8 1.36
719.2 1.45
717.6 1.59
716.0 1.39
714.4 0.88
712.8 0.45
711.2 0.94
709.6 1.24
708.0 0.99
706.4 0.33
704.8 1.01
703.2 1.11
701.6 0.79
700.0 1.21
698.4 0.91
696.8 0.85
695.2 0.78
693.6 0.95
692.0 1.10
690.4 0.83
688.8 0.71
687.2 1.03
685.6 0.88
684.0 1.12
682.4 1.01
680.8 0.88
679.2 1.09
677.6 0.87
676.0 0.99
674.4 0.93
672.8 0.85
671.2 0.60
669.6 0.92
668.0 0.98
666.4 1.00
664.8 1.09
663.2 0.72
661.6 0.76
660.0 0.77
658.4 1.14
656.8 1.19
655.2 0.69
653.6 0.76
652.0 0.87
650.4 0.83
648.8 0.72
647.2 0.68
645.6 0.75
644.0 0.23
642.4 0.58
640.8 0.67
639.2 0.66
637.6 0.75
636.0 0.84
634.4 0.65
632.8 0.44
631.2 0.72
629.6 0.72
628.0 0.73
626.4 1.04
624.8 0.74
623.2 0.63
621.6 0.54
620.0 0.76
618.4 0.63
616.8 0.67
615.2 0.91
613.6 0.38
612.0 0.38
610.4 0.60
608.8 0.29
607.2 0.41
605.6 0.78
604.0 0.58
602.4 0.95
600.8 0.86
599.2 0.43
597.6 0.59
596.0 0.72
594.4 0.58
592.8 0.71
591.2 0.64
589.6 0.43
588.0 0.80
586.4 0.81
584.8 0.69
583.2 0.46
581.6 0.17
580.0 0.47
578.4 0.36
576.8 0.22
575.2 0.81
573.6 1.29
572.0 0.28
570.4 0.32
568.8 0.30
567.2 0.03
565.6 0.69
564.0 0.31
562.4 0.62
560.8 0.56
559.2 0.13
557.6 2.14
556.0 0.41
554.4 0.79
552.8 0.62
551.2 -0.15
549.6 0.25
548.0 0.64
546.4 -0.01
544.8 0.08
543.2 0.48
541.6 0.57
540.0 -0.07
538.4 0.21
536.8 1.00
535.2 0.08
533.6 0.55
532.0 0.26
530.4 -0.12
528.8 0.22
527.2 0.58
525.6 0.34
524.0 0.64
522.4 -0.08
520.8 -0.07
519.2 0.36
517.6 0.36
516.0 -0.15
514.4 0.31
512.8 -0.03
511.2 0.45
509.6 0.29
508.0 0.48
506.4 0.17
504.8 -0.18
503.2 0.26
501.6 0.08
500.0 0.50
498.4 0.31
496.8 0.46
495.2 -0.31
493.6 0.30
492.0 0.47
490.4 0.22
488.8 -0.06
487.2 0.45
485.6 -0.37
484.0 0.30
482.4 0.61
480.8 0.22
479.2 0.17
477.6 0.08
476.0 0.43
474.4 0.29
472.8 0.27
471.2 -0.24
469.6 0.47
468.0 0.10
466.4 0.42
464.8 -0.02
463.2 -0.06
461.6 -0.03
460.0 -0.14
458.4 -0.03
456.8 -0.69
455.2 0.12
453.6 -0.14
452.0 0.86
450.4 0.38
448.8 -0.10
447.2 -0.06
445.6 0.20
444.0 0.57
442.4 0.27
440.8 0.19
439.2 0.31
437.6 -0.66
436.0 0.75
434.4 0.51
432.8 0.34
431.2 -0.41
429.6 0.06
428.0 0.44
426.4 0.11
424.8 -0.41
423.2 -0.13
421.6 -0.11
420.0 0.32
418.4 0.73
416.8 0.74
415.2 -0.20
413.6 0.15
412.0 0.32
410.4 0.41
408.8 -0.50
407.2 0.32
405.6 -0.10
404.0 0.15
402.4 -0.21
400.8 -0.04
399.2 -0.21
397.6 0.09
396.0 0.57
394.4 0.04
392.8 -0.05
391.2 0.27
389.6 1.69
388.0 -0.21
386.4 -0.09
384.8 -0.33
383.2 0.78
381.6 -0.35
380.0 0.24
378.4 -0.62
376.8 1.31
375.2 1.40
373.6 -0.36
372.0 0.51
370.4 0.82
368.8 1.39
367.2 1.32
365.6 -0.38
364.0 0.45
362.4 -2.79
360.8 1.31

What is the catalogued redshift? 0.80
